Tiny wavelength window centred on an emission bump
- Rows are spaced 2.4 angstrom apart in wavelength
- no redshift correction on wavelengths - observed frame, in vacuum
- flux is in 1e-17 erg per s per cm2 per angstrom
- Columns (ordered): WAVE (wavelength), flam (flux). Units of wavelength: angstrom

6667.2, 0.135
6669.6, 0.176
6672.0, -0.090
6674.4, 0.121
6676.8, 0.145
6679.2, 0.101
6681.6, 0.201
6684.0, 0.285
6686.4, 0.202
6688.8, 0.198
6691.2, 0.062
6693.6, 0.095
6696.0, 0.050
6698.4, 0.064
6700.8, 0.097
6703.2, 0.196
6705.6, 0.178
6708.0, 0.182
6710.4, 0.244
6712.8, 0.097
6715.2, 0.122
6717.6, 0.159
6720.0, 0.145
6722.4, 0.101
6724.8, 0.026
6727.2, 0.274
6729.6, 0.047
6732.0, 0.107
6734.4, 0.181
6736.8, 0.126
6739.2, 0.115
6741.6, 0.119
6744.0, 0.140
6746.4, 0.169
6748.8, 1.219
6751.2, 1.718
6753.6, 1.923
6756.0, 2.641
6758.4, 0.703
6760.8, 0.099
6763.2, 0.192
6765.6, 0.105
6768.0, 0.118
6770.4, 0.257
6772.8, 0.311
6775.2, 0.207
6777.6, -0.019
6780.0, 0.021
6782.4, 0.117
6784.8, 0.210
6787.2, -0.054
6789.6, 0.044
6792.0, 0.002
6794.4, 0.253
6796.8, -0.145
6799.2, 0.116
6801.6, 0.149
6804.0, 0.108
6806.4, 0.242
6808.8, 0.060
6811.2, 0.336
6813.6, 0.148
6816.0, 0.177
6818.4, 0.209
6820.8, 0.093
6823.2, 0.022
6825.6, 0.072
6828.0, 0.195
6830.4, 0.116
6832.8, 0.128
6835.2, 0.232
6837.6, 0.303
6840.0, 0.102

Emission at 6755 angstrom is [O II]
